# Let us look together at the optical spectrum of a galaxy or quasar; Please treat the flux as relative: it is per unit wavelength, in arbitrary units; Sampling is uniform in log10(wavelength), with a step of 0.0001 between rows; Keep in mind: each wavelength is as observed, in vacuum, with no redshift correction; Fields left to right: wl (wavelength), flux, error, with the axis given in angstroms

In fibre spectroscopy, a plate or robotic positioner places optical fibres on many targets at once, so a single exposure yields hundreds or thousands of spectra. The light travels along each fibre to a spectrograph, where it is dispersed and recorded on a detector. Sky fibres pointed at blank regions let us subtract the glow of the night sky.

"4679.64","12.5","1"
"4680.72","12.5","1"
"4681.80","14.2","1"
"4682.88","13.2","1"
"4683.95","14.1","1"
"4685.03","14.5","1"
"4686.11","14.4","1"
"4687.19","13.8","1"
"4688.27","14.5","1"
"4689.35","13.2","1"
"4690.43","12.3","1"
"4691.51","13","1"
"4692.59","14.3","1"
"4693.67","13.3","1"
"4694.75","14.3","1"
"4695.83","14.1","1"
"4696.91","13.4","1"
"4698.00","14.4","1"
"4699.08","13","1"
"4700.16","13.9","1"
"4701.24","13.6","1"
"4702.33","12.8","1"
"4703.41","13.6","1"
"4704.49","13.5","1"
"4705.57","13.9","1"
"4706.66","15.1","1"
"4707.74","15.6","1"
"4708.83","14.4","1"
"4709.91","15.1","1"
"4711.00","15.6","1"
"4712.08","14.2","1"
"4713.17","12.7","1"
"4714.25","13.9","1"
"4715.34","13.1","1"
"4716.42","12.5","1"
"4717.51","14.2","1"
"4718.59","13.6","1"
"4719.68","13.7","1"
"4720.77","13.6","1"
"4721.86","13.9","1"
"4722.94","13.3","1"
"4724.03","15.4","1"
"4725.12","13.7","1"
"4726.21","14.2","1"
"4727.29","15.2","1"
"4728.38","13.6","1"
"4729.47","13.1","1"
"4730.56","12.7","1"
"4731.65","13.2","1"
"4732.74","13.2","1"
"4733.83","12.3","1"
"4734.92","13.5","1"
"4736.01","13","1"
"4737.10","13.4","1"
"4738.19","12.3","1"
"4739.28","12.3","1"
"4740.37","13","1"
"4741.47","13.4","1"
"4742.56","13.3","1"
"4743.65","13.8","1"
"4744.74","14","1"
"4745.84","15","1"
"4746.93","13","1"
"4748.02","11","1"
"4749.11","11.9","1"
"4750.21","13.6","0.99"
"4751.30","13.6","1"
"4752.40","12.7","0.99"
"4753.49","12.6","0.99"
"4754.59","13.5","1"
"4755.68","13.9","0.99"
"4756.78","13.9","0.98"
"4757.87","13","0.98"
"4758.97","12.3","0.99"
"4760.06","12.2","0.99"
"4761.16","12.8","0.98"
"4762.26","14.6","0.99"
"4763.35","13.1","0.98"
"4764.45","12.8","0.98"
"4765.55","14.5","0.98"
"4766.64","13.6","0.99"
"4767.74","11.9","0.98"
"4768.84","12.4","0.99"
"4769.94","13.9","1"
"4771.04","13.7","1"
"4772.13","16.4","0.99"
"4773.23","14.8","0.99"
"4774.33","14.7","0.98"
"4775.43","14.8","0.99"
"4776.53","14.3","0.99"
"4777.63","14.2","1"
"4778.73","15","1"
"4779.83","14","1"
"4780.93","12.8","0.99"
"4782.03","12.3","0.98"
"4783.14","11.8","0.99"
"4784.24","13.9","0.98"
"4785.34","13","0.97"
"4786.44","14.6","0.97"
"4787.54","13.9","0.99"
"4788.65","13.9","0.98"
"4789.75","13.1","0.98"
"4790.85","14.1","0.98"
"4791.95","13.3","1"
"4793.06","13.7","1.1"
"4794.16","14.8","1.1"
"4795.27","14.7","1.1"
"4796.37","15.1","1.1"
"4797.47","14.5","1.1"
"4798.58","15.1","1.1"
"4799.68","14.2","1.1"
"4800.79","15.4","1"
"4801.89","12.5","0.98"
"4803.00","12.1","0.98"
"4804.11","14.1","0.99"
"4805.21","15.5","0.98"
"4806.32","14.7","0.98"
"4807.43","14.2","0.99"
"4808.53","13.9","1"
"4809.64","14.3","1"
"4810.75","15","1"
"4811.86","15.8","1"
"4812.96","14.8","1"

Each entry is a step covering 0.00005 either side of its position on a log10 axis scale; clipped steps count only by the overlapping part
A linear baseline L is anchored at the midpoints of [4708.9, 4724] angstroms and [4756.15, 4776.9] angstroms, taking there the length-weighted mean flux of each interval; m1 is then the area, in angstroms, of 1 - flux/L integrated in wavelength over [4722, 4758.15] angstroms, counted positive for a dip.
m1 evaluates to 1.2 angstroms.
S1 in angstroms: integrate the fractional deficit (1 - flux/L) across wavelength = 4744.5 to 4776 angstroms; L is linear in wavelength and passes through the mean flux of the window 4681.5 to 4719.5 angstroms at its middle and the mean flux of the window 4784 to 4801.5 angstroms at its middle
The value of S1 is 1.4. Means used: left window 13.9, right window 14.2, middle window 13.5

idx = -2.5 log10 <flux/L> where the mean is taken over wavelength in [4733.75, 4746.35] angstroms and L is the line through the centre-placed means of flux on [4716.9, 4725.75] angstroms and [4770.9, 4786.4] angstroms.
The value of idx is 0.05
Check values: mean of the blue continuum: 13.9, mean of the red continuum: 14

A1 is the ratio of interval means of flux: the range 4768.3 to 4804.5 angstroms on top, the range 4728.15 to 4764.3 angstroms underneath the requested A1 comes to 1.07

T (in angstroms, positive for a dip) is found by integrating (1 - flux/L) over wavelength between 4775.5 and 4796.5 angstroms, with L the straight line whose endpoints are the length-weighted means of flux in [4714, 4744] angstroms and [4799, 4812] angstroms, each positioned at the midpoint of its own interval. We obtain 0.36 angstroms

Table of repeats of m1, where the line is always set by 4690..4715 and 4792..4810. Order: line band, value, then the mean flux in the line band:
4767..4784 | 0.5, 13.8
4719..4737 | 0.5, 13.6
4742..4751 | 0.6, 13.2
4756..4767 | 0.7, 13.3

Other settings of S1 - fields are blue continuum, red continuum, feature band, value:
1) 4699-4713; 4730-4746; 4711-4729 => -0.2 angstroms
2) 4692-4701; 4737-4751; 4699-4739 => -0.7 angstroms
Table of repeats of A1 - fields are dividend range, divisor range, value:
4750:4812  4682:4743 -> 1.01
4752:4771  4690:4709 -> 0.95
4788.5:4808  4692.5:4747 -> 1.03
